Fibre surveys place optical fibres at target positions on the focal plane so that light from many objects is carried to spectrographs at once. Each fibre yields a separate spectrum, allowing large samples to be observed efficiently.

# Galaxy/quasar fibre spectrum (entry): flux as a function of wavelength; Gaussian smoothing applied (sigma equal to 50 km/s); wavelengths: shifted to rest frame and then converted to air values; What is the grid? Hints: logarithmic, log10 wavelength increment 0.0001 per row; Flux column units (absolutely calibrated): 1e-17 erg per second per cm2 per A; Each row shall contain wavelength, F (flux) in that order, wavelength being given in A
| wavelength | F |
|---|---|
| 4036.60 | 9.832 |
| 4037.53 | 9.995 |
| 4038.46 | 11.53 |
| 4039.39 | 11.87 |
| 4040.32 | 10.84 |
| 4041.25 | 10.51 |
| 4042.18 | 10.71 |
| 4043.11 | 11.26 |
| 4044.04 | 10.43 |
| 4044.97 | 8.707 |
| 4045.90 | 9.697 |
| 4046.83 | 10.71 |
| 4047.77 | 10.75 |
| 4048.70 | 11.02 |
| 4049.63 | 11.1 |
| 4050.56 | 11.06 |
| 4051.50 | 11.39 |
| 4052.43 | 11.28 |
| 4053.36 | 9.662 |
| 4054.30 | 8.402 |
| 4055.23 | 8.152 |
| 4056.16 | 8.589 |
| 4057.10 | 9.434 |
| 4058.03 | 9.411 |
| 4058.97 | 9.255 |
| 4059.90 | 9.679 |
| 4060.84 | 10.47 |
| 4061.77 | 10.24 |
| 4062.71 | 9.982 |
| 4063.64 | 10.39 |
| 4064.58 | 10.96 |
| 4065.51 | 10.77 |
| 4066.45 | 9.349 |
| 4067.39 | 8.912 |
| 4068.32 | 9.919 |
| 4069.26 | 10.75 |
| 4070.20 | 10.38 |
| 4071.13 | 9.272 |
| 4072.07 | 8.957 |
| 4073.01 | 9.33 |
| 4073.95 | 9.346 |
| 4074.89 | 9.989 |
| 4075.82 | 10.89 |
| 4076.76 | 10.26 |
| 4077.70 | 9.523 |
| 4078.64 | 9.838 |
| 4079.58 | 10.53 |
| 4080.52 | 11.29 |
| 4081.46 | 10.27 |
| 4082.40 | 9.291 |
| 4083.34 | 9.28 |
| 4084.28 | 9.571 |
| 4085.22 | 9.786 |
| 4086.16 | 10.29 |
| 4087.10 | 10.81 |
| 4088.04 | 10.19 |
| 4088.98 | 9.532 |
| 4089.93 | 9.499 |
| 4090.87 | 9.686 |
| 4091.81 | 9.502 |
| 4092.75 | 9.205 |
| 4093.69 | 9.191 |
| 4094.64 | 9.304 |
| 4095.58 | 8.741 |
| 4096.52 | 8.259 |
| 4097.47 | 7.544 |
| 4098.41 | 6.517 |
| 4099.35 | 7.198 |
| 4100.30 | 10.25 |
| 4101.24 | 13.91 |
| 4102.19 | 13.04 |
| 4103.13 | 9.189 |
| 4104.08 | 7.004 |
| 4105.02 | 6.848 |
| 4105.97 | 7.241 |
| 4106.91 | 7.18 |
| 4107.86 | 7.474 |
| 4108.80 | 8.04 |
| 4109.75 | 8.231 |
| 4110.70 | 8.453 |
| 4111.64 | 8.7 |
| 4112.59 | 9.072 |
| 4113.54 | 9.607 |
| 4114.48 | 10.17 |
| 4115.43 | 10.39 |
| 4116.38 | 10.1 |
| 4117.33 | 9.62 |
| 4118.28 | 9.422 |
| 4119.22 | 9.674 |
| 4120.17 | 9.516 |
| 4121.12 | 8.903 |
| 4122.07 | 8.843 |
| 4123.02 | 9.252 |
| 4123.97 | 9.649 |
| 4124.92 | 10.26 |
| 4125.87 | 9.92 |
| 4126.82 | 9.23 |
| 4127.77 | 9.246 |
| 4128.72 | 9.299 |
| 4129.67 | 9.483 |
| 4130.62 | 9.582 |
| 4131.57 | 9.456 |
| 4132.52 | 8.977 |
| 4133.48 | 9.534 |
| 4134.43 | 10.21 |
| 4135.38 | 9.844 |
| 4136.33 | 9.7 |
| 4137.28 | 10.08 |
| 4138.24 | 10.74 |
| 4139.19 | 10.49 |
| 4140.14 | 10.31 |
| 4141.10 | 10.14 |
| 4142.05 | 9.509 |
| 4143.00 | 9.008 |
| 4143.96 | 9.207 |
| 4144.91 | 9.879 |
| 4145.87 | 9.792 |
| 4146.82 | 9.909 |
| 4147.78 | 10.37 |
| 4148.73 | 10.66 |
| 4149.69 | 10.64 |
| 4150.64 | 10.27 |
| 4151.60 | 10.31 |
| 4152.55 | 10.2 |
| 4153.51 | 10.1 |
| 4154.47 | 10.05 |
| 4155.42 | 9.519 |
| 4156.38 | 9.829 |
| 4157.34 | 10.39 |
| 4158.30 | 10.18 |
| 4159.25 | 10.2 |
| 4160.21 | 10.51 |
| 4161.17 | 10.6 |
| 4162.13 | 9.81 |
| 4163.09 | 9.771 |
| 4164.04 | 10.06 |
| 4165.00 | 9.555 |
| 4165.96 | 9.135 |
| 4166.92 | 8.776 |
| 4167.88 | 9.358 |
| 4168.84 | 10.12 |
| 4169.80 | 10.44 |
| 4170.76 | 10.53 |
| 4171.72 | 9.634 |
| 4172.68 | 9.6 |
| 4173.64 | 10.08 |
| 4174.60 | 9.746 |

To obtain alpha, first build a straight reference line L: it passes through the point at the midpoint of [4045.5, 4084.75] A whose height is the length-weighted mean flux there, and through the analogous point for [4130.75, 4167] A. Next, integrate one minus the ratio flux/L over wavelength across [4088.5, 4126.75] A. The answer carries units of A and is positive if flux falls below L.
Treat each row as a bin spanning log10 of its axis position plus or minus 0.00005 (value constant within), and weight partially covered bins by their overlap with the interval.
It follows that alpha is 3.3 A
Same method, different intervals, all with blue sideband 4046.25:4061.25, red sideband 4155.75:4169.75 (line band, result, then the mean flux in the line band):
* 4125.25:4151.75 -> 0.2 A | 9.85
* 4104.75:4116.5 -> 1.6 A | 8.56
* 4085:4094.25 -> 0.2 A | 9.76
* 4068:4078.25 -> 0.1 A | 9.87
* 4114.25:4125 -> 0.3 A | 9.61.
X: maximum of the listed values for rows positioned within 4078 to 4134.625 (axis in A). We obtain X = 13.91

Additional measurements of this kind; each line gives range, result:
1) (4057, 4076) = 10.96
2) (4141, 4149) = 10.66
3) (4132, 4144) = 10.74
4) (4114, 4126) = 10.39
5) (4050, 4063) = 11.39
